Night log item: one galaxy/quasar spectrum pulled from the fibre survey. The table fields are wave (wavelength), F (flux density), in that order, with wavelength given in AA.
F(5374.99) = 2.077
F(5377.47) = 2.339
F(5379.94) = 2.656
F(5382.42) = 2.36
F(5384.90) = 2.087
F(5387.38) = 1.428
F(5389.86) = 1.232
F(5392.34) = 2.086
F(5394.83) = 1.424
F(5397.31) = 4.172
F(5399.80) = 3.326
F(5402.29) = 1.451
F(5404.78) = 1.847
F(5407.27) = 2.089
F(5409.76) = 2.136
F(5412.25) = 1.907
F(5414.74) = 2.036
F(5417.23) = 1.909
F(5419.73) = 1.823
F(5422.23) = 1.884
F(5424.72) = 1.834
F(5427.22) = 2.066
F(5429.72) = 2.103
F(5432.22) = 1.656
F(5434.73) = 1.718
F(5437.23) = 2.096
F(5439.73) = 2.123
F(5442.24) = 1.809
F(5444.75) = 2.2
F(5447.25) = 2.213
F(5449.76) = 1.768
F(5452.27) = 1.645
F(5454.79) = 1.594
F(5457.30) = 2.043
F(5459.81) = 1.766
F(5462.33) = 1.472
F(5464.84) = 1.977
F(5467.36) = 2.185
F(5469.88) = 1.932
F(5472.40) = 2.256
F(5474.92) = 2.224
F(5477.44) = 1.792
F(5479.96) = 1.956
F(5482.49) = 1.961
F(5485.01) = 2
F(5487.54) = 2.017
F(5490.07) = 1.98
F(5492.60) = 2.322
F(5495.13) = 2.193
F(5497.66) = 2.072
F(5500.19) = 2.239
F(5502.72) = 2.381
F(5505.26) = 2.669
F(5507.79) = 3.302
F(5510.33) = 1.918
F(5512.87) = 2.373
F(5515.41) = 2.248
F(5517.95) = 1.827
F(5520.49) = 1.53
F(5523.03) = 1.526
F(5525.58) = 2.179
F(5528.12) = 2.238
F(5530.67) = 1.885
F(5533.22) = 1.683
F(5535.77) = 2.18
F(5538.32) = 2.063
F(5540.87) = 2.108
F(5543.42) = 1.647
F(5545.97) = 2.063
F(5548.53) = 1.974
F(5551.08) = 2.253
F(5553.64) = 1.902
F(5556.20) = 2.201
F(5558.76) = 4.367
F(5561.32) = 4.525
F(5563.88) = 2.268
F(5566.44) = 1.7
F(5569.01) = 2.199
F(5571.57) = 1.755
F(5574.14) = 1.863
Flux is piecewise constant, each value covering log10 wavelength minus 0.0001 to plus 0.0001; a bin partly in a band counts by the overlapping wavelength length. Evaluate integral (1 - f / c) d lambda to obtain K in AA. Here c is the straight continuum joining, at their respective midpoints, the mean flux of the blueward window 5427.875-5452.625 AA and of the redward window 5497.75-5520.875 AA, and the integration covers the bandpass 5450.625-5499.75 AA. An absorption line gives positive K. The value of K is 3.6 AA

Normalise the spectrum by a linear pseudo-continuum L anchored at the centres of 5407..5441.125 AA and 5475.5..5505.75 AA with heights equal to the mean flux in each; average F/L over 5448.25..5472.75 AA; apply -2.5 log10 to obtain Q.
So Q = 0.11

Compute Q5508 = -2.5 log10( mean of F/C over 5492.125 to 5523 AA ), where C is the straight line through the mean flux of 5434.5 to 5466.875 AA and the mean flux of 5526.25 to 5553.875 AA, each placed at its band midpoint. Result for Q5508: -0.14 mag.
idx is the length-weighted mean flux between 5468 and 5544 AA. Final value 2.09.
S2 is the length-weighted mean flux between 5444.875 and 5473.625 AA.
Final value 1.91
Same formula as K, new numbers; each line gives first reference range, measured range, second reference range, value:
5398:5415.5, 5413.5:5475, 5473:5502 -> 5.9 AA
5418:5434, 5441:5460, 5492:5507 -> 1.4 AA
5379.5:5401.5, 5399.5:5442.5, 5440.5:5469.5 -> 2.6 AA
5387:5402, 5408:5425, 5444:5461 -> 1.5 AA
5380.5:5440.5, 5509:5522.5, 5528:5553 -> 0.3 AA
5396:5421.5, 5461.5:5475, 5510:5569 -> 1.4 AA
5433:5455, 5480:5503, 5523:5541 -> -1.7 AA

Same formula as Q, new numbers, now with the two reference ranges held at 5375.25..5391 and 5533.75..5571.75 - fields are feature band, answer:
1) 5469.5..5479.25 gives 0.073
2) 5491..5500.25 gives 0.023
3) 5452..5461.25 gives 0.221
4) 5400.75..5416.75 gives 0.075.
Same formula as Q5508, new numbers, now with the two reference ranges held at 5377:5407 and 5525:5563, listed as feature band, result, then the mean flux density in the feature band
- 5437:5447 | 0.09 mag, 2.07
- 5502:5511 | -0.14 mag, 2.62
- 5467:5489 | 0.13 mag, 2.03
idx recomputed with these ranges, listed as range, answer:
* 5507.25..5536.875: 2.04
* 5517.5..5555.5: 1.94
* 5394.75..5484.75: 2.02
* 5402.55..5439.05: 1.93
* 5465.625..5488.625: 2.03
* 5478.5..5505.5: 2.14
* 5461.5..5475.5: 2.01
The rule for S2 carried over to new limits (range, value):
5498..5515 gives 2.45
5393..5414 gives 2.28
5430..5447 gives 1.96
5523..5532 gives 2.01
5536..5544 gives 2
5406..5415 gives 2.04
